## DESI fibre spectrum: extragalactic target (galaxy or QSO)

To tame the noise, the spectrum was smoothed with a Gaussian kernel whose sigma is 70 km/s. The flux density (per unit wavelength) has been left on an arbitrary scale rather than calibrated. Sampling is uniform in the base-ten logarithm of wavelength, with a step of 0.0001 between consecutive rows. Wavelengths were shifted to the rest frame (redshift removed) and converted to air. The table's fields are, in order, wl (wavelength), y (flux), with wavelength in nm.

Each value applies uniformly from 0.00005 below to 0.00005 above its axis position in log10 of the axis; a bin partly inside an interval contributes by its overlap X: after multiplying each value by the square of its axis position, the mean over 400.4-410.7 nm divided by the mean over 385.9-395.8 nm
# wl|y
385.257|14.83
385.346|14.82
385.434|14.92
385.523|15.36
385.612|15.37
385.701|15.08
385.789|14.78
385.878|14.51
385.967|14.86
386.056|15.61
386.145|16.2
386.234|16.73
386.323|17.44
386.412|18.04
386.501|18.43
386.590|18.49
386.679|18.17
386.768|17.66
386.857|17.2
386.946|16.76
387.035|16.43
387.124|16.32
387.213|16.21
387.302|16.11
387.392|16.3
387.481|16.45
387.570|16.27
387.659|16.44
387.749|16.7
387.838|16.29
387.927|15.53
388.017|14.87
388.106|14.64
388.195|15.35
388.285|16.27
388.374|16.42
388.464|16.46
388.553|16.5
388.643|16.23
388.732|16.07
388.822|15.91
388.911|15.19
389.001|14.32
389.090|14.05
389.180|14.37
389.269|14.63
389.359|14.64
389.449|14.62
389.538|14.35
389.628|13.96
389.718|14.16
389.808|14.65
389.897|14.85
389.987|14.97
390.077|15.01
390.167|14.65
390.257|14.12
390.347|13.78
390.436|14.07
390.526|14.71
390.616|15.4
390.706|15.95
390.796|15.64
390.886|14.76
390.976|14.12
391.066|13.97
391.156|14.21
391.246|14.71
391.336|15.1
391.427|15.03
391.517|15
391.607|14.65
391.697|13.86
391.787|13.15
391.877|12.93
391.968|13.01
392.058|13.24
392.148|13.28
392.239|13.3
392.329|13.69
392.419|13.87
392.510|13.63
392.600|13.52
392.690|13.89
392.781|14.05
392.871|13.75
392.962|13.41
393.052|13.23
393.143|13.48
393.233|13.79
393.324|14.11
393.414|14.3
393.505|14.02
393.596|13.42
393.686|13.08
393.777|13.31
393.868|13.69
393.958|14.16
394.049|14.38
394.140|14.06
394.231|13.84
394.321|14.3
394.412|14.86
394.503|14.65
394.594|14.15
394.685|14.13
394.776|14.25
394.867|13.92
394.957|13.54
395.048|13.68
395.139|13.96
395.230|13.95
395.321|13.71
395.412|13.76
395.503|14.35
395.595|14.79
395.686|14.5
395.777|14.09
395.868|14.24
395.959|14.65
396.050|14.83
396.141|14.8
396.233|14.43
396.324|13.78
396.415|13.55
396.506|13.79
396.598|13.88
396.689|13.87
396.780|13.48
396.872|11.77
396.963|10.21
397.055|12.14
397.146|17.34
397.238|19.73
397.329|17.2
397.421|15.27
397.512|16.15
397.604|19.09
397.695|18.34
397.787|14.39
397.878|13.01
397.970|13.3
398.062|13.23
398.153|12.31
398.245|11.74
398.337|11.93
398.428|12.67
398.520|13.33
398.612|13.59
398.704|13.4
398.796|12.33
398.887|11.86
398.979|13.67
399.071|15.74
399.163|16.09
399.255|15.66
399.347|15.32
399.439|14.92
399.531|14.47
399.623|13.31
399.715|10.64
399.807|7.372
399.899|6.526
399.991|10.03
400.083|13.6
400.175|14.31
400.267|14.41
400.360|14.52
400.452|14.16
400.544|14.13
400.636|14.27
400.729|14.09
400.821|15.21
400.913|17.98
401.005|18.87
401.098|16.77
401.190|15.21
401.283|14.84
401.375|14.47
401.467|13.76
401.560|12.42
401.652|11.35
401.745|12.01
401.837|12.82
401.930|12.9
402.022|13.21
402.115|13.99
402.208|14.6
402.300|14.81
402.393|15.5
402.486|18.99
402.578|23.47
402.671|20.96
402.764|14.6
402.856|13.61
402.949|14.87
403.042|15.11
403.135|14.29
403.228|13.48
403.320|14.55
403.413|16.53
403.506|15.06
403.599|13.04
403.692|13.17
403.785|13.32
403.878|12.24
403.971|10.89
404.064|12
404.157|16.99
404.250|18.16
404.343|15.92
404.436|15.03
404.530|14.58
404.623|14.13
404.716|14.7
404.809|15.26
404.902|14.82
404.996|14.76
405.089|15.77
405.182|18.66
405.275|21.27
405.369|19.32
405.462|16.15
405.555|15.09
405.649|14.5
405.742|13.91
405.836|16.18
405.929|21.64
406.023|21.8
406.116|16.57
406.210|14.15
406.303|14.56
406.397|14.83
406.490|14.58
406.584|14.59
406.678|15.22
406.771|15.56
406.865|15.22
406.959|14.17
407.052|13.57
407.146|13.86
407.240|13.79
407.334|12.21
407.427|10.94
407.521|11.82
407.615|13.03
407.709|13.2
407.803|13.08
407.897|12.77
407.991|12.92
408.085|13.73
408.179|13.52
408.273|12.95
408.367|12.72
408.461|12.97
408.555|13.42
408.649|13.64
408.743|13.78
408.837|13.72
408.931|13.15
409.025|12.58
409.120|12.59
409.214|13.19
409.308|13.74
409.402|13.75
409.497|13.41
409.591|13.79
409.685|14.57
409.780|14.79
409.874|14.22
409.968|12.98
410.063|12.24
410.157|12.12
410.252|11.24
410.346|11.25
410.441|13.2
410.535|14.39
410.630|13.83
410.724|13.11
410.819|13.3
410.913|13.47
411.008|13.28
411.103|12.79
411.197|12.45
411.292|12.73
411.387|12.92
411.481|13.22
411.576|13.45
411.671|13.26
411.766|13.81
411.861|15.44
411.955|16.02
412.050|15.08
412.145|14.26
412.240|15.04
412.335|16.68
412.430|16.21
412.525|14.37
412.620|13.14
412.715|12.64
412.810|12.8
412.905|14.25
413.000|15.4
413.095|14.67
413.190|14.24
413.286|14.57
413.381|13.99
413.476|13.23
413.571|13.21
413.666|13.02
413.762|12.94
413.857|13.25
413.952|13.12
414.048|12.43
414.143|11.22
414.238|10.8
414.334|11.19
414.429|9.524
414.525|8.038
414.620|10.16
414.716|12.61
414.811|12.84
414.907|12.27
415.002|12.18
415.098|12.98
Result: 1.05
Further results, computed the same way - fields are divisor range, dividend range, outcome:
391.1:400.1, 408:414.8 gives 1.04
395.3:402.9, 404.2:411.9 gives 1.04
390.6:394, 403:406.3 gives 1.18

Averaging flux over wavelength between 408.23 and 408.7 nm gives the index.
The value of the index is 13.2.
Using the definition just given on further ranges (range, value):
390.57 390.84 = 15.7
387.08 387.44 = 16.2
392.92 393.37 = 13.6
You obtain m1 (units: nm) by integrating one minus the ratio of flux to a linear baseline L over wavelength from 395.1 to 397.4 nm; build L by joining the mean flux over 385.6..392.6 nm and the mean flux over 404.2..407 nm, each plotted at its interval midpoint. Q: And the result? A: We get 0.193 nm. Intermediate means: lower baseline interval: 15.2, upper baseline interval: 16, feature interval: 14.3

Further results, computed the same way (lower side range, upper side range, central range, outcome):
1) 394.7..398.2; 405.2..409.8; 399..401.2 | 0.06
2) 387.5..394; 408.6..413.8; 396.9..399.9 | 0.06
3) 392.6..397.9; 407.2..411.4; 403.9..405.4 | -0.24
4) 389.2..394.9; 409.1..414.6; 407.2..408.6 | 0.07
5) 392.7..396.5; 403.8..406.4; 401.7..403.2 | 0.00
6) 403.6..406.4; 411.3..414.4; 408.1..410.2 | 0.18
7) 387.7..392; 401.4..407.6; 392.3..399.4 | 0.40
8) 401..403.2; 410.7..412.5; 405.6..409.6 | 0.11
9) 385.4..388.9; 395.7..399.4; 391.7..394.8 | 0.27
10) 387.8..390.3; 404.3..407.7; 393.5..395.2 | 0.13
